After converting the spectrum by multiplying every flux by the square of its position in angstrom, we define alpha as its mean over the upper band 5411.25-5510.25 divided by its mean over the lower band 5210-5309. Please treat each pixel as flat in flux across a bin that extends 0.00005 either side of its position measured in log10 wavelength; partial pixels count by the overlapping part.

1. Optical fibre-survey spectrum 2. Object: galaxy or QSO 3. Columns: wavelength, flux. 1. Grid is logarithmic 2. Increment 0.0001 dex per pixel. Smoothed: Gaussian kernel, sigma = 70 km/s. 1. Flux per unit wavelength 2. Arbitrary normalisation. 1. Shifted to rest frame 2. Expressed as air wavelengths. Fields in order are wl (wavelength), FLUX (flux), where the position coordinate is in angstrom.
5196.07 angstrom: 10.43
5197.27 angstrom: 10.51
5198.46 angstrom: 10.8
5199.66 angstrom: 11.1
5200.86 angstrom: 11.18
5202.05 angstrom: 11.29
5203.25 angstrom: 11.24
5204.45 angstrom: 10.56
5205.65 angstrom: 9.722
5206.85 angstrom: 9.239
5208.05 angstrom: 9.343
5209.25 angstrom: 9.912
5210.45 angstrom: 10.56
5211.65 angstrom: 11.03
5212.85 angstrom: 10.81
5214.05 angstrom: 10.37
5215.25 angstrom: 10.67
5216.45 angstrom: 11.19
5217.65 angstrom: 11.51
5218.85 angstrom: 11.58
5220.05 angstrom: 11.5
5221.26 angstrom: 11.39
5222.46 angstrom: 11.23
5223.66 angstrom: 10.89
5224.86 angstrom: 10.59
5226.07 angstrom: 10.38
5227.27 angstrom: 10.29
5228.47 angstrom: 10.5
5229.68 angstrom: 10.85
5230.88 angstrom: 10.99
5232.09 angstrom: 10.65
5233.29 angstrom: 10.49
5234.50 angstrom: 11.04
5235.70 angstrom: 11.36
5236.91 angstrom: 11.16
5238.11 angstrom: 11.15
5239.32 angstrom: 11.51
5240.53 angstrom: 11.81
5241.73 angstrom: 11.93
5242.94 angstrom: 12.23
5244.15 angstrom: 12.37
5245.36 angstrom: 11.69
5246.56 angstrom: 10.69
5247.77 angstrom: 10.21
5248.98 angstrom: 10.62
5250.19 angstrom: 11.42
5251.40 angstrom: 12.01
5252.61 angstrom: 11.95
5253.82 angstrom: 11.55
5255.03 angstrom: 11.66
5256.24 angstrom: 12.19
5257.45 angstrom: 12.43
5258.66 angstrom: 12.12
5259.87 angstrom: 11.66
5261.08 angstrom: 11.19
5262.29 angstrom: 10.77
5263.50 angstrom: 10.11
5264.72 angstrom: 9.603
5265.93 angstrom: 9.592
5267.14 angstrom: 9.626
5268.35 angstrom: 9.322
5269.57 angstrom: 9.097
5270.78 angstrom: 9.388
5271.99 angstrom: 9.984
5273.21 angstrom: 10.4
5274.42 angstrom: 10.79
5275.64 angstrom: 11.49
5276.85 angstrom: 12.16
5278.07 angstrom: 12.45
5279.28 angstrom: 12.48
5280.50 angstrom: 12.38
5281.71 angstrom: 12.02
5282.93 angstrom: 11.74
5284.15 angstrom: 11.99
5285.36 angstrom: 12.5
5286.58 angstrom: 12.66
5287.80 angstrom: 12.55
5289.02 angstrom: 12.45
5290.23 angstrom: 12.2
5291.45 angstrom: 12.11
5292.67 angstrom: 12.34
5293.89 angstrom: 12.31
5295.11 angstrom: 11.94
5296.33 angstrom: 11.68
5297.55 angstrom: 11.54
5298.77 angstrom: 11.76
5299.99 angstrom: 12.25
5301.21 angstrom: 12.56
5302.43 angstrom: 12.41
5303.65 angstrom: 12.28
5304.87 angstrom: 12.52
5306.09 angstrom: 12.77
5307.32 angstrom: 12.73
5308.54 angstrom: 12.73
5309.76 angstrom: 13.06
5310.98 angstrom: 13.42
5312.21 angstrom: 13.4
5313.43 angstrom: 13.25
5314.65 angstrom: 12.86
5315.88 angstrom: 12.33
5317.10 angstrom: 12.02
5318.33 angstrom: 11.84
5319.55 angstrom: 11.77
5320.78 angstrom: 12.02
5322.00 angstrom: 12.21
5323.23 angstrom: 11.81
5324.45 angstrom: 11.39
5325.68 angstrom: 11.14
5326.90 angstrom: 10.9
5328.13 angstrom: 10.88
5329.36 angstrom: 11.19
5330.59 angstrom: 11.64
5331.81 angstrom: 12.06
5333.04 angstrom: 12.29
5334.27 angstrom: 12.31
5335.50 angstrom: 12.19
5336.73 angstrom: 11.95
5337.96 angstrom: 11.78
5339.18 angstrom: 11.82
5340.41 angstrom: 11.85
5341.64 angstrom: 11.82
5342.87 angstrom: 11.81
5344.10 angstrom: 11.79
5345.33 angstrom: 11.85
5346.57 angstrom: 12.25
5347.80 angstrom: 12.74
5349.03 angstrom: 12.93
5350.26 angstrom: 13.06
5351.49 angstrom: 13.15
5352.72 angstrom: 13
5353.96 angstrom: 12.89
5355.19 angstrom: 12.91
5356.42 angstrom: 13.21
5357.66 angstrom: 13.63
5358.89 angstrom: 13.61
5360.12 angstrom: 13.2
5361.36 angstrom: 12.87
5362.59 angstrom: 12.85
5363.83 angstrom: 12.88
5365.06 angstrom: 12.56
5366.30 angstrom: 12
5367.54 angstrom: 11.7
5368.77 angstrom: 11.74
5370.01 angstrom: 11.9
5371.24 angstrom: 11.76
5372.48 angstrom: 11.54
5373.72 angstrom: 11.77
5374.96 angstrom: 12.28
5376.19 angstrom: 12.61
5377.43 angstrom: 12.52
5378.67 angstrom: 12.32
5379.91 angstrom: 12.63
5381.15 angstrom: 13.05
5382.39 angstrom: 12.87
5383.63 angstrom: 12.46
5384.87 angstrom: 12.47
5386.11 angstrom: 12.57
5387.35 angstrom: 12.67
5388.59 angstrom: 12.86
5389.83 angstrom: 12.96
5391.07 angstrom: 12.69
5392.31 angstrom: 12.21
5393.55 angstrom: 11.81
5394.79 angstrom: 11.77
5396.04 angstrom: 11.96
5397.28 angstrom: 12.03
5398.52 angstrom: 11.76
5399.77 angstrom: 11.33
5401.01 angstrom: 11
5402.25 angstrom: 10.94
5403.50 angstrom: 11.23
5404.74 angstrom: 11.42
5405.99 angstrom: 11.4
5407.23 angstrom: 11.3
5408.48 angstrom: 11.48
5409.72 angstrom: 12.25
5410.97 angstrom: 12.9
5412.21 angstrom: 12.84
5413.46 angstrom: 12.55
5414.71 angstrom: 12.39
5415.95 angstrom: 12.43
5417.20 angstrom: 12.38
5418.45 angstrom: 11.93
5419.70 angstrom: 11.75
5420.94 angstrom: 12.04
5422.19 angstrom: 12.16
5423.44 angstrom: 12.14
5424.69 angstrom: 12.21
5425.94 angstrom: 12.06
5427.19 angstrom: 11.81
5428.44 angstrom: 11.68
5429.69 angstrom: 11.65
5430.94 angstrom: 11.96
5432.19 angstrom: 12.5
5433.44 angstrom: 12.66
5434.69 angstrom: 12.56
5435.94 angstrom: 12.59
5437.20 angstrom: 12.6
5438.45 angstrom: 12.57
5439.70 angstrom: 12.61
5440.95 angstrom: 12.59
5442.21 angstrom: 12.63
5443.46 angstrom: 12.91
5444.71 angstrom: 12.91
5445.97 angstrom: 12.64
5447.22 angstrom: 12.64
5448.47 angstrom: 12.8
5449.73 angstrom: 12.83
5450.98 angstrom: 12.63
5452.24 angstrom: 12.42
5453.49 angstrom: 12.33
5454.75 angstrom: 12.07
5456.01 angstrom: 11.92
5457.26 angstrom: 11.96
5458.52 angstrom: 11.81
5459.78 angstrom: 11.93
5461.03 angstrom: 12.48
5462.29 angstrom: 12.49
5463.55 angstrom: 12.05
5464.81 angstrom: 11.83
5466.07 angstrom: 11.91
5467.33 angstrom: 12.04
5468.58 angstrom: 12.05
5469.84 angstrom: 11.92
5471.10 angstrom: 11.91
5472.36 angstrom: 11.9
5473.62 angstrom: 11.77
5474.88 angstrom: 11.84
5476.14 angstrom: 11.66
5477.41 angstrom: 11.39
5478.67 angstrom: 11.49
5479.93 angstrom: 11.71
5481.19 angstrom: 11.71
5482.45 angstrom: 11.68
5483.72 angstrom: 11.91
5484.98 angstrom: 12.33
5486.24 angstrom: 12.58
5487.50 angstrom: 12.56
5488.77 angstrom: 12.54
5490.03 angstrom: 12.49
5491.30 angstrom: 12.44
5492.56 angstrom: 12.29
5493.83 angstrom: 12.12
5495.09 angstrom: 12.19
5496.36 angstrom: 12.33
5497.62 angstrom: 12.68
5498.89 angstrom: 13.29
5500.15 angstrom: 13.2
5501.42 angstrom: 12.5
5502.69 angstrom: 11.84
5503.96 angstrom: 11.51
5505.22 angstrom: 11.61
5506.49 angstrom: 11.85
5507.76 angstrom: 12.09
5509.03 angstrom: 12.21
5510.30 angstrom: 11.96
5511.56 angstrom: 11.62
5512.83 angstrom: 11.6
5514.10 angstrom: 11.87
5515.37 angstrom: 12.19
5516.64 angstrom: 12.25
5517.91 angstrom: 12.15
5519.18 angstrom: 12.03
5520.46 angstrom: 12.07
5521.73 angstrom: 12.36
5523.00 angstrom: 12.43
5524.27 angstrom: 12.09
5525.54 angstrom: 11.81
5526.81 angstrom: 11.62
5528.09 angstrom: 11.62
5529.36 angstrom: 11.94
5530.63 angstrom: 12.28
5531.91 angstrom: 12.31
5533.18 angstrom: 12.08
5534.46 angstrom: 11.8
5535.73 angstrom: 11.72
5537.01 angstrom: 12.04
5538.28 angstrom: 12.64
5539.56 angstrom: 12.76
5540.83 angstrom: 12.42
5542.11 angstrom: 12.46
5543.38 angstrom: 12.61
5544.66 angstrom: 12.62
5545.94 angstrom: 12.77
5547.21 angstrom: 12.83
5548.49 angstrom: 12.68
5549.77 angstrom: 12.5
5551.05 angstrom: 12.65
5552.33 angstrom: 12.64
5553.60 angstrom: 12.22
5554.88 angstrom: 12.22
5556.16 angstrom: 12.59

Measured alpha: 1.2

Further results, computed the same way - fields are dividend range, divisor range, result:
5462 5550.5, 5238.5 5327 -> 1.12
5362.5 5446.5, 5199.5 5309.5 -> 1.14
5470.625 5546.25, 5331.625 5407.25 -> 1.04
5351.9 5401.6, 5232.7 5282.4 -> 1.16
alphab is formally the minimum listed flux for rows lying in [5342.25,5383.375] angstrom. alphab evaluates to 11.54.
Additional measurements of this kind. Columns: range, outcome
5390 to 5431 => 10.94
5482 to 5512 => 11.51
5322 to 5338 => 10.88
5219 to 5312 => 9.097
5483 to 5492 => 11.91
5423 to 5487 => 11.39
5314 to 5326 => 11.14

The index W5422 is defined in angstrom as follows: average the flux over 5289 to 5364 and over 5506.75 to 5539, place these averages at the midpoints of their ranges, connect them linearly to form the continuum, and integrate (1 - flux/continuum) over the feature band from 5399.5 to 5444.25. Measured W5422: 0.3 angstrom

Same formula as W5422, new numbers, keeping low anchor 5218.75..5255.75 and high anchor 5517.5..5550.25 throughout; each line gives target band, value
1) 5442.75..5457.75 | -0.69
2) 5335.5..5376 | -2.72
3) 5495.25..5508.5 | -0.16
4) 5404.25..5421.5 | -0.37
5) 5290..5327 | -2.58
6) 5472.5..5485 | 0.35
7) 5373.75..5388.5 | -1.06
